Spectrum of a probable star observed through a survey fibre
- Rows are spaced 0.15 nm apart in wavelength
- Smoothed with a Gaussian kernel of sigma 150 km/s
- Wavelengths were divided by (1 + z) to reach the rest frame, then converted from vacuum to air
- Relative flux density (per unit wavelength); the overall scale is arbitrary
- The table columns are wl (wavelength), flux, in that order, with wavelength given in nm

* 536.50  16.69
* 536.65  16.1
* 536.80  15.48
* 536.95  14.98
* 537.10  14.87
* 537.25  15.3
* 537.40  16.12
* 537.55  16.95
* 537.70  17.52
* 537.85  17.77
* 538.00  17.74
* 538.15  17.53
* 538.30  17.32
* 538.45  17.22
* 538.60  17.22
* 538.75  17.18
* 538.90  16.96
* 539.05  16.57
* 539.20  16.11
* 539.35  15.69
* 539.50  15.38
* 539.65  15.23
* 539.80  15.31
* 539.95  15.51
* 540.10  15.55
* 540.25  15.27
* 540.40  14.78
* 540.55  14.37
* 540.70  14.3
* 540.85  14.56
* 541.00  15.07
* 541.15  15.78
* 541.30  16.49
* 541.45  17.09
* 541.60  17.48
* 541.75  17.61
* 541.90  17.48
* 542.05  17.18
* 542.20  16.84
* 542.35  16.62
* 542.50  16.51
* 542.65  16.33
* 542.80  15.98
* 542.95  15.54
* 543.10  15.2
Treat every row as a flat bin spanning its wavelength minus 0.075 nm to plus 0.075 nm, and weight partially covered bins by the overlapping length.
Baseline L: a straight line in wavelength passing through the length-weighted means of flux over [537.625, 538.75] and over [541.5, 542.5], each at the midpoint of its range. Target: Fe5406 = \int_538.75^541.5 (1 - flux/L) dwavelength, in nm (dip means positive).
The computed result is 0.272 nm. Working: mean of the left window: 17.5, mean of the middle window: 15.6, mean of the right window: 17.1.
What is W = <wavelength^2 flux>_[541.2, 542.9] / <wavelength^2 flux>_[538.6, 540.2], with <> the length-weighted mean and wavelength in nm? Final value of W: 1.06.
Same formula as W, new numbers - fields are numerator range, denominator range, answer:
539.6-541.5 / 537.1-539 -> 0.91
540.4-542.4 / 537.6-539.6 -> 0.97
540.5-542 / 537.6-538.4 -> 0.93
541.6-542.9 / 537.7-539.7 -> 1.01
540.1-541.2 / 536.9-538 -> 0.92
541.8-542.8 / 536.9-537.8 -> 1.07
